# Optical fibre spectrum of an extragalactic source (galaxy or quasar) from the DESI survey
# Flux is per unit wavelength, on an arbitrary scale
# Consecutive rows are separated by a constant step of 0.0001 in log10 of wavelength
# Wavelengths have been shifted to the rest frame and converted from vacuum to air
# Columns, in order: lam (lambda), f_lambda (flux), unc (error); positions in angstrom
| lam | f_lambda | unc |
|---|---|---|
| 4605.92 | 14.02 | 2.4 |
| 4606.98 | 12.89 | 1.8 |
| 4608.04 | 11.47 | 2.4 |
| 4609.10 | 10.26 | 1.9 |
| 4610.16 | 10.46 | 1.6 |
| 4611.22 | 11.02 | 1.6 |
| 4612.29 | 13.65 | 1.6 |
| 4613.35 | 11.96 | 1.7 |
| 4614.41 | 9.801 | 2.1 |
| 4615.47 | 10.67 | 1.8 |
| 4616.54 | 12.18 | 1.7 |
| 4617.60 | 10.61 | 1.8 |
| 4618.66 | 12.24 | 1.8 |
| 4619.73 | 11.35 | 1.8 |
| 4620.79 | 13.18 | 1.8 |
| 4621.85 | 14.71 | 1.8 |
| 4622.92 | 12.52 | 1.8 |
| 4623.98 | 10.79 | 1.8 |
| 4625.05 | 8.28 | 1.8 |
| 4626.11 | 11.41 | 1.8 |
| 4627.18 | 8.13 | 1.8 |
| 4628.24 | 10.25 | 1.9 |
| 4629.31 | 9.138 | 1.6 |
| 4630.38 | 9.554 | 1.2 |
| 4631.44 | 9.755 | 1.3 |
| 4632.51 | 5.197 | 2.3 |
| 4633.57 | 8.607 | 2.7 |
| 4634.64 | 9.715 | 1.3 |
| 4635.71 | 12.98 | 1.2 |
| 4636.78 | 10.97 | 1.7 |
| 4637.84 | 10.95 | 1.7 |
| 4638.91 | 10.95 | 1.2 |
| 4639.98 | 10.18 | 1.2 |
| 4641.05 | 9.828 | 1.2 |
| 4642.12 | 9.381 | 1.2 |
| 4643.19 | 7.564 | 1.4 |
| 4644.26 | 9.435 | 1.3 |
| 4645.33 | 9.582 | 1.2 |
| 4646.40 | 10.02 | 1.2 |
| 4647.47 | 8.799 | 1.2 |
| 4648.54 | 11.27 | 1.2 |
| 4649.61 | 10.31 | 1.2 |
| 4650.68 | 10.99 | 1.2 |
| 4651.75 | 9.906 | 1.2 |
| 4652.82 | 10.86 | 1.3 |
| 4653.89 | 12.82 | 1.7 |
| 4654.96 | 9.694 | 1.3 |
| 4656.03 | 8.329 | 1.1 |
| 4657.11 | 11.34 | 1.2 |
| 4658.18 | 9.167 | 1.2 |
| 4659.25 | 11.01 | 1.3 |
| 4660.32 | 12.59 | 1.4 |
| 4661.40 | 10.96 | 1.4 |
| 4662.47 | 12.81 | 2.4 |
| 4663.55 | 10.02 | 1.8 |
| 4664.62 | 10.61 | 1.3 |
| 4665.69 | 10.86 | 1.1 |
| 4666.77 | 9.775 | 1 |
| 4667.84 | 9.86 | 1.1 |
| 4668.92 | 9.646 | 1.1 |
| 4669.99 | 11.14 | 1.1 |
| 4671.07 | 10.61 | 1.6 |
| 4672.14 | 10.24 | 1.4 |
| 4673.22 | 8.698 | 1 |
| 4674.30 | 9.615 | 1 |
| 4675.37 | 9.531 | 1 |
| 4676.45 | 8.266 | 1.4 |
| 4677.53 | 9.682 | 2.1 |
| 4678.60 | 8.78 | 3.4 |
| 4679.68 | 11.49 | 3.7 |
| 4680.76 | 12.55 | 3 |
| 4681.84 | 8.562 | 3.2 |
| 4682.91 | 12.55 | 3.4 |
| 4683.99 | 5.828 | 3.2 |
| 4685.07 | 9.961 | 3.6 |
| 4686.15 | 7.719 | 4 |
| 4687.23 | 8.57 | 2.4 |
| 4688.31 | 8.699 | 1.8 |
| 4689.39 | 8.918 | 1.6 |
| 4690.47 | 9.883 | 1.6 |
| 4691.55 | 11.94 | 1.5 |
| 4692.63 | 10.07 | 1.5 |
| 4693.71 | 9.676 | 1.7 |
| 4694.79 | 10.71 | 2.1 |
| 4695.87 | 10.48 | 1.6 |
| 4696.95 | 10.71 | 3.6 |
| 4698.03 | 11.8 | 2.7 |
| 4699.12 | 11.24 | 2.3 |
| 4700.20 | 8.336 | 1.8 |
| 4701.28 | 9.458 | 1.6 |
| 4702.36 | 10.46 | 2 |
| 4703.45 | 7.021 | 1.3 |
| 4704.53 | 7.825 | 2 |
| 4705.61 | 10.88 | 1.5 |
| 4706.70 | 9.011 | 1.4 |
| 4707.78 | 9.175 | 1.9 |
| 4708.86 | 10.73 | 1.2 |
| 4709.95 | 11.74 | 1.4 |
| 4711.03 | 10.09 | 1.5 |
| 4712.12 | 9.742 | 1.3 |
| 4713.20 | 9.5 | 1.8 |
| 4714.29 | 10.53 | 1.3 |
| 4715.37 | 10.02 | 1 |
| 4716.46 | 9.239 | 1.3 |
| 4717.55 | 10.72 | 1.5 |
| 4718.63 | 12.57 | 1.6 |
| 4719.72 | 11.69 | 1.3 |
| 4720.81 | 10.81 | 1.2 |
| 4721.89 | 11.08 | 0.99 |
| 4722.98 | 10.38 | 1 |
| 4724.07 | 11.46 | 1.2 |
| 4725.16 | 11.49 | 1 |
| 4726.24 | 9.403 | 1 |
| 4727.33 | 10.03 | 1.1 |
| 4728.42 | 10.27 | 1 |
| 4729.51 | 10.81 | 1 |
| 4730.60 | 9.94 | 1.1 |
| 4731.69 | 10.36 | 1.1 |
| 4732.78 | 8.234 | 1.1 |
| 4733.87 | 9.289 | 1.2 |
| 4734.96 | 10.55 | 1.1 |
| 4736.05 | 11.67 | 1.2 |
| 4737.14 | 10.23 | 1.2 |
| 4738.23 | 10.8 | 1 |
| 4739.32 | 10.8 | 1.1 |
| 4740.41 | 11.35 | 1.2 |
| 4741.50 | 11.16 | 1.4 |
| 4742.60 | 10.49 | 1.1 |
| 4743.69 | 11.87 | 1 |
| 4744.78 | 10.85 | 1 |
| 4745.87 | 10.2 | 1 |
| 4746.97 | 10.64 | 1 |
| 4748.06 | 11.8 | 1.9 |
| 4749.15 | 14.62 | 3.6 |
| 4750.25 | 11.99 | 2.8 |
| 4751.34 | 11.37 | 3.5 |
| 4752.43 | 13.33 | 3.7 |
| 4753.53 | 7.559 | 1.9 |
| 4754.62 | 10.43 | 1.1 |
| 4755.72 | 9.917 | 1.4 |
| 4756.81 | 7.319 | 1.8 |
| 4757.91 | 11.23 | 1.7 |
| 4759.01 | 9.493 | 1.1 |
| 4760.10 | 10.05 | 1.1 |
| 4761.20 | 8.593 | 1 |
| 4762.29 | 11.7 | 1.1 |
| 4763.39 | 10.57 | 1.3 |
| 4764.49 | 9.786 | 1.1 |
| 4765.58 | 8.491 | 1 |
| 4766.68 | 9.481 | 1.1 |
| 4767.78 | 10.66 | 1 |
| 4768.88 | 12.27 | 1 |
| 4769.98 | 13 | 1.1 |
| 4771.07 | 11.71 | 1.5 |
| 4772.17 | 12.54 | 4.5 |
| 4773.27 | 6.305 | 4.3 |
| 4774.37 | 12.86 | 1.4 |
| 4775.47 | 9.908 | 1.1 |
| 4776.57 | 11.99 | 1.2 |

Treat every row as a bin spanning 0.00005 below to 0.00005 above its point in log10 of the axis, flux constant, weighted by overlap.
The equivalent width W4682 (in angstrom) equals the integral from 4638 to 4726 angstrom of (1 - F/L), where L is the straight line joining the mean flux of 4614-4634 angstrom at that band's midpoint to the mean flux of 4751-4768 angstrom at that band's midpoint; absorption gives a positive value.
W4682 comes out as 0.99 angstrom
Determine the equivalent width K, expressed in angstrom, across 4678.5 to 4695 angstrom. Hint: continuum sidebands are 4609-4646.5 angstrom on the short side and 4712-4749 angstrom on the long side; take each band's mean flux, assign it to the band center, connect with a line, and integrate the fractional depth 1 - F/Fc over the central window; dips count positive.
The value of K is 1.3 angstrom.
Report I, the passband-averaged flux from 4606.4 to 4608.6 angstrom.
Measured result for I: 12.2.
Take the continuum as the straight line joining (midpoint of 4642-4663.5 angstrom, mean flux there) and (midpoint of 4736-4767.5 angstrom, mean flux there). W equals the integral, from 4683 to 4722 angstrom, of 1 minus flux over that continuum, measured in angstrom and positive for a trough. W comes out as 2.0 angstrom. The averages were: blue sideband 10.4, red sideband 10.6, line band 9.93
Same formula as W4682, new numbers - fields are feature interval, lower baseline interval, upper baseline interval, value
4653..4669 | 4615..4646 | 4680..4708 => -1.00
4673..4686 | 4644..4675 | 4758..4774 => 0.99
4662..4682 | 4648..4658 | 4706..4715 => 0.46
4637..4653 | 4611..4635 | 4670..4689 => 0.32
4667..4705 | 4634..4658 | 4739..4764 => 2.55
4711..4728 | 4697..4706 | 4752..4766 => -1.45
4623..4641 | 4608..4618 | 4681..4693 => 1.45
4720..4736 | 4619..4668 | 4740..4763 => 0.47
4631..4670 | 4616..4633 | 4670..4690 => -0.53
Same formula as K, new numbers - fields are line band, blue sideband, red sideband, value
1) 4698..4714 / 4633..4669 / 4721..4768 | 1.1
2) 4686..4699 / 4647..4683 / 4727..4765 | 0.5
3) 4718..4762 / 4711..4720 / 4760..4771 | -0.7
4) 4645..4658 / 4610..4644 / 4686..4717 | 0.0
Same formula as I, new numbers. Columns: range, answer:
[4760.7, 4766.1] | 9.86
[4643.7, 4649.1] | 9.81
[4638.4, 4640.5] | 10.6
